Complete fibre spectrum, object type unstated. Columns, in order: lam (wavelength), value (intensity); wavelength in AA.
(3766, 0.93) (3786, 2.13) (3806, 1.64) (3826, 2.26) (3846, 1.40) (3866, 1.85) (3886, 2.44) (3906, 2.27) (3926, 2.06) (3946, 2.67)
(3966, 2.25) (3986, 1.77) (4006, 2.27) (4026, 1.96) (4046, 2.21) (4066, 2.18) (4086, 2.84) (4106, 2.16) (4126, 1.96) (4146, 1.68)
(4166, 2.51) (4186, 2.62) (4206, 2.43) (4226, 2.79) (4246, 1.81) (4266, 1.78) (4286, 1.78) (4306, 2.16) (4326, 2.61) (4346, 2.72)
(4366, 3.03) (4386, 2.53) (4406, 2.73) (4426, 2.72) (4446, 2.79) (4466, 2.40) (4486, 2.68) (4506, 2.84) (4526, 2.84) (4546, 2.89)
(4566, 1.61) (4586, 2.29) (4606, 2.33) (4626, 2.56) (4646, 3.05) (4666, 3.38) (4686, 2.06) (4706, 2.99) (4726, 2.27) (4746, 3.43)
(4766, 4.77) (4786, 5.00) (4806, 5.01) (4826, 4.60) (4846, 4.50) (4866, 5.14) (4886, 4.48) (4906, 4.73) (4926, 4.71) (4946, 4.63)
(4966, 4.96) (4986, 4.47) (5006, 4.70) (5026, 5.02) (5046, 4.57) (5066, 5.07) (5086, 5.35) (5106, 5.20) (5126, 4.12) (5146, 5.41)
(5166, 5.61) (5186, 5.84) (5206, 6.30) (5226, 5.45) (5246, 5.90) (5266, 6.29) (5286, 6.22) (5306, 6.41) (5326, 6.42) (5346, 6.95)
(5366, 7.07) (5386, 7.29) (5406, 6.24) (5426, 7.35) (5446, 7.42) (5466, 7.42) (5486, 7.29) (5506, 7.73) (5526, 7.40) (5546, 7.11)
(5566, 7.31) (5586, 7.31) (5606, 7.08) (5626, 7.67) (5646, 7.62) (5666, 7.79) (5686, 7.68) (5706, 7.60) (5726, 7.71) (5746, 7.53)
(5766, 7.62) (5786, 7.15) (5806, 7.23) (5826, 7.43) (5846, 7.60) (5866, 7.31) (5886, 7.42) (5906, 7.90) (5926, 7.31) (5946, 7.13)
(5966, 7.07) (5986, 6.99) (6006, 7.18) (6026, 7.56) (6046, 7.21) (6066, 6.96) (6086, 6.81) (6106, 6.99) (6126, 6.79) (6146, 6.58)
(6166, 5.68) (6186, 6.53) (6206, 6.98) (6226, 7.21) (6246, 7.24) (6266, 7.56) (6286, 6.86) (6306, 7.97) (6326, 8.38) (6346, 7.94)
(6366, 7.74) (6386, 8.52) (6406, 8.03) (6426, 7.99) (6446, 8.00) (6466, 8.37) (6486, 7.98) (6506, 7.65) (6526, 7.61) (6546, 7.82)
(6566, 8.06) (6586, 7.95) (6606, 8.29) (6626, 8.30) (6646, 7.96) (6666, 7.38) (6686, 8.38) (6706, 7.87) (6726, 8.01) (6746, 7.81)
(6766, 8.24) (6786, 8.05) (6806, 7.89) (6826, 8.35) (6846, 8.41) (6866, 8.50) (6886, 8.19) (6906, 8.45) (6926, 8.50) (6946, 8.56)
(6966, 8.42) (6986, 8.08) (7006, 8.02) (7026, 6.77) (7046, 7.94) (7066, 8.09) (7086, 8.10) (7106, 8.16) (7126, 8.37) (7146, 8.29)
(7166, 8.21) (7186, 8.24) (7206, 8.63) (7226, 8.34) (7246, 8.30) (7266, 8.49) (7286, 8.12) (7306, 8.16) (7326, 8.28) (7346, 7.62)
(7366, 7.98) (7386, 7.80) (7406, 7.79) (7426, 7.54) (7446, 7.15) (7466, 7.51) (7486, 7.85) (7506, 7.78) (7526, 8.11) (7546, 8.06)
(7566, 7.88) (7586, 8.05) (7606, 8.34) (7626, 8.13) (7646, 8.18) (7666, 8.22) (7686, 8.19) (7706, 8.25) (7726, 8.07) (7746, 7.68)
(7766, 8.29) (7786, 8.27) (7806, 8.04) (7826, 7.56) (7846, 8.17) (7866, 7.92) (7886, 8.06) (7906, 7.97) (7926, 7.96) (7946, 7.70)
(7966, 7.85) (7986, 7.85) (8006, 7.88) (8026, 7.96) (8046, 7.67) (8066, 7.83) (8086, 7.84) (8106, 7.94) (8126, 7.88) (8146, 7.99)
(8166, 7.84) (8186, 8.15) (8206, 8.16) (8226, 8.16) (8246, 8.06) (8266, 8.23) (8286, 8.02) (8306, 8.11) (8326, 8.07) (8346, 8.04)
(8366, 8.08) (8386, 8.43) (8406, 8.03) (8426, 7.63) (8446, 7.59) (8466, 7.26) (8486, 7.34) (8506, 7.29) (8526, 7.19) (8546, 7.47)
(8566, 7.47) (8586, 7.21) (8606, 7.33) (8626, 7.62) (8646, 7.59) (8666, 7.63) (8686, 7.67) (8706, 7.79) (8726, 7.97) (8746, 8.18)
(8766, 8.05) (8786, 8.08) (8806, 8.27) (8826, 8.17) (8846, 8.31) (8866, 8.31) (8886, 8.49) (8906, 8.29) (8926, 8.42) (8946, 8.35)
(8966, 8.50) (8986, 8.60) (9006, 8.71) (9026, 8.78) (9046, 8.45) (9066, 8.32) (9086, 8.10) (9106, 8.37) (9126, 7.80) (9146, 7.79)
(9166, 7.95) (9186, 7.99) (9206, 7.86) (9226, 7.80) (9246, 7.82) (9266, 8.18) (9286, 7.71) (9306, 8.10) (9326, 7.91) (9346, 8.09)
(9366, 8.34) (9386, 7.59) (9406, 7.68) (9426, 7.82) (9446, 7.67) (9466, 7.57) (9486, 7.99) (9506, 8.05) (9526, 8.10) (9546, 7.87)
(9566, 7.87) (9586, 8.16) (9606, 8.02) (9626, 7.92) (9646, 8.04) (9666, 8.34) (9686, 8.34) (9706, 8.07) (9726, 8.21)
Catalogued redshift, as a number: 0.19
